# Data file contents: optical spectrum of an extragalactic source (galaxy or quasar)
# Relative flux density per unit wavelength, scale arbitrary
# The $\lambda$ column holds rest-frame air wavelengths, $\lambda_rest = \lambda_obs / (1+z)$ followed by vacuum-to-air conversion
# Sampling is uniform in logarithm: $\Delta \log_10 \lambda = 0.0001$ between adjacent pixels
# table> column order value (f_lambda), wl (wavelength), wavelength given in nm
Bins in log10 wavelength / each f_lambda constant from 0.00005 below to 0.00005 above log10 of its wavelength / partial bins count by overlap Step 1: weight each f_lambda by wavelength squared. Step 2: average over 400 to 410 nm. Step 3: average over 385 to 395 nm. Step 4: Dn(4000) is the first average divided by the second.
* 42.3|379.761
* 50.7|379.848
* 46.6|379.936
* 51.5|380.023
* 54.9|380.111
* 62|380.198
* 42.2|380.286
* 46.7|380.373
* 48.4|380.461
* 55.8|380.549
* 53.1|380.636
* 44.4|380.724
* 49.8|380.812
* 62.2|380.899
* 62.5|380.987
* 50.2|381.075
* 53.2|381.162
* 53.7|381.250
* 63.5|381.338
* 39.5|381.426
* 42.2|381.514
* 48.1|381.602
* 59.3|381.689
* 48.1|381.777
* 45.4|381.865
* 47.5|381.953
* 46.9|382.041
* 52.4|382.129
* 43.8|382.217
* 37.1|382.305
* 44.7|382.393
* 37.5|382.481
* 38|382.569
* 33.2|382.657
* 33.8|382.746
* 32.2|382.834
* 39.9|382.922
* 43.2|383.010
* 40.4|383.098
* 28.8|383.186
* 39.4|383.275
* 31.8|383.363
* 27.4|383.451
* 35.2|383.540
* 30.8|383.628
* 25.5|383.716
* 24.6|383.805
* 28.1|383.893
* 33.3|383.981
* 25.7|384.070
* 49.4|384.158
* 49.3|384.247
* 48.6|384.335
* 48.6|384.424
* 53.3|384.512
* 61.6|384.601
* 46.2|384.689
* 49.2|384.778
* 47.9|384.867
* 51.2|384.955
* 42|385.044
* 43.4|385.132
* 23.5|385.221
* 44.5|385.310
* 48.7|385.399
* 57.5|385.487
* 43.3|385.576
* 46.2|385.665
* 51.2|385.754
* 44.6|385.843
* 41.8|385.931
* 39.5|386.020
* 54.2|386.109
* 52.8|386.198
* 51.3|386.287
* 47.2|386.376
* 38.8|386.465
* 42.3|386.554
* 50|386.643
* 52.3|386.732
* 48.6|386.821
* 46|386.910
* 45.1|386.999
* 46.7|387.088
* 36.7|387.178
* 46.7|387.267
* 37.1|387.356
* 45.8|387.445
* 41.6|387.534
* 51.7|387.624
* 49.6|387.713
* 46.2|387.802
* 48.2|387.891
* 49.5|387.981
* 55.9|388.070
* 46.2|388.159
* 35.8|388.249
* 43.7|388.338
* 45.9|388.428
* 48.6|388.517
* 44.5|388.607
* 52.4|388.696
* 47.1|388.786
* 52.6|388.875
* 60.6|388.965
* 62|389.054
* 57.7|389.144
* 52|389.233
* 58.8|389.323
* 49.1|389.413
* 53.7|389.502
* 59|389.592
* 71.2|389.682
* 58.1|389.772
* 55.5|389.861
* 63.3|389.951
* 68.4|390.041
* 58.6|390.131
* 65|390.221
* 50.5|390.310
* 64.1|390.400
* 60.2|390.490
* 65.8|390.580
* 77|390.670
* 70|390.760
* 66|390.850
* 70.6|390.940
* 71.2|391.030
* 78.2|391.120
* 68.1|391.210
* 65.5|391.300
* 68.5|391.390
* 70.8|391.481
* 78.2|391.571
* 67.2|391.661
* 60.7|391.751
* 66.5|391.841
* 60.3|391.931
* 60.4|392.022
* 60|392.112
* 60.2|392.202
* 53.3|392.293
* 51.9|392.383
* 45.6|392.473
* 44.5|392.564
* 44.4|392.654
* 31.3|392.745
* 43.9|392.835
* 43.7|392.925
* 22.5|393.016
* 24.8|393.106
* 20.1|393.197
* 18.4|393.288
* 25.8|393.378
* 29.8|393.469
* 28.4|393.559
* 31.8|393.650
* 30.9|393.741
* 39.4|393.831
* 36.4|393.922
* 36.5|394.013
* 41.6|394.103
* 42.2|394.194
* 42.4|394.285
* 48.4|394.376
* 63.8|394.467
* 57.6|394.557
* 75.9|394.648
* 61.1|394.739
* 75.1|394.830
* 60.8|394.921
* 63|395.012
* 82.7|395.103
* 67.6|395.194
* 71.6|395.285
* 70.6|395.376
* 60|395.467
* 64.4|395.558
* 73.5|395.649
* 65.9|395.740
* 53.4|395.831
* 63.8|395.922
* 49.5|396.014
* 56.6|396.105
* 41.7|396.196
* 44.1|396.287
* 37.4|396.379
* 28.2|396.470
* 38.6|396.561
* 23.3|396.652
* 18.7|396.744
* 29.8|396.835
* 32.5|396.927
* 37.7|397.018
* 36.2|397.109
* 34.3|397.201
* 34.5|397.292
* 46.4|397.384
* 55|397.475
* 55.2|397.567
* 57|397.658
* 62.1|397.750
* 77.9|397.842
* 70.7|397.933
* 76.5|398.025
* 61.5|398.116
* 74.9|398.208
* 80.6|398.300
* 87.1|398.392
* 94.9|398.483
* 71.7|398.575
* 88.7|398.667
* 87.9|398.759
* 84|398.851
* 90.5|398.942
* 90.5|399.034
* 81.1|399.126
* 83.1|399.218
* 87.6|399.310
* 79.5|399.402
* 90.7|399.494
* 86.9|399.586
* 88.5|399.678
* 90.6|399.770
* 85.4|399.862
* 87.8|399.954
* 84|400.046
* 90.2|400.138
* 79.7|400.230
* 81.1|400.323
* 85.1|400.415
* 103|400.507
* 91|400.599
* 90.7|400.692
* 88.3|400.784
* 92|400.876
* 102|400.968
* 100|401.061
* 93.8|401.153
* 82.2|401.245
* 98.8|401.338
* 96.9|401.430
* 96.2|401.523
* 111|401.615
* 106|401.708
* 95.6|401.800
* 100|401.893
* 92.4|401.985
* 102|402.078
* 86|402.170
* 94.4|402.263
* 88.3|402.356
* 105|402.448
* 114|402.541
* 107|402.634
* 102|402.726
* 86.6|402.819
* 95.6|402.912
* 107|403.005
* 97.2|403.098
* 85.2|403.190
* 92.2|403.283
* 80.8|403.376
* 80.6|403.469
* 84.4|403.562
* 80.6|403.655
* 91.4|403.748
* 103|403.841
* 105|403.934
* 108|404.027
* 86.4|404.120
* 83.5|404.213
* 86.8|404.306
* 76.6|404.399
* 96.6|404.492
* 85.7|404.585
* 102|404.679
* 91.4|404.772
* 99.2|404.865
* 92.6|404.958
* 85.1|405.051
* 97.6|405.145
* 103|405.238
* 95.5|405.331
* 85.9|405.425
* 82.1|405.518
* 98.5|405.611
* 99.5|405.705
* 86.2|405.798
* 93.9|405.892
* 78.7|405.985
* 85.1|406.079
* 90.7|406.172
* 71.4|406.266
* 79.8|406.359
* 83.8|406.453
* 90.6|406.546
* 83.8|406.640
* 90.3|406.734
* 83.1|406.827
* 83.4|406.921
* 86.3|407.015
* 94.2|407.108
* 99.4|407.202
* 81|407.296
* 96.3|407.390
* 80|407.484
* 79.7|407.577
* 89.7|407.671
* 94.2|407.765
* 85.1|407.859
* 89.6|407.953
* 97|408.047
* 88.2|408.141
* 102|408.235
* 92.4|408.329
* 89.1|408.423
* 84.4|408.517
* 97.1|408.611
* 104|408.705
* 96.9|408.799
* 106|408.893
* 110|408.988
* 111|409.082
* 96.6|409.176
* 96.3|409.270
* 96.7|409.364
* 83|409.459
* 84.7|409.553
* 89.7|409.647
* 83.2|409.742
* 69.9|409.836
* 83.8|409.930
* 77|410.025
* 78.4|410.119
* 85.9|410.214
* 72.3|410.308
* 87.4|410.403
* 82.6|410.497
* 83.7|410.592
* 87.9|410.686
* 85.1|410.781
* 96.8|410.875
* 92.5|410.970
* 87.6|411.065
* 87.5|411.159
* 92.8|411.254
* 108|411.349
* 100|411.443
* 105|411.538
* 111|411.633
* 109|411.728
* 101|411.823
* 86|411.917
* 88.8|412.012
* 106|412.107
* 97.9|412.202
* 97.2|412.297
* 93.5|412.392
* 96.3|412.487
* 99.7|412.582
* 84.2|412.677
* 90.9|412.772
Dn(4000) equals 1.94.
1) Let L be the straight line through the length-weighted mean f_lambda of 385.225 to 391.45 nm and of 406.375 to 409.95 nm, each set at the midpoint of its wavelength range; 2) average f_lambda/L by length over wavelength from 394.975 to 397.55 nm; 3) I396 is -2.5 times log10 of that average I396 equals 0.35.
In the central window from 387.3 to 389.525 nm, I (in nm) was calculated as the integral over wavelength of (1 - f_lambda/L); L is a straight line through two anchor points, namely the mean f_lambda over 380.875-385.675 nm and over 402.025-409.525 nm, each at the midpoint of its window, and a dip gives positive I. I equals 0.21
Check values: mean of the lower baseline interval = 43.2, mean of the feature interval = 49.4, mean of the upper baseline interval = 92.1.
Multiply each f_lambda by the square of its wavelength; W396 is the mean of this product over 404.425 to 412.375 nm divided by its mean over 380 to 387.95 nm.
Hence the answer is 2.3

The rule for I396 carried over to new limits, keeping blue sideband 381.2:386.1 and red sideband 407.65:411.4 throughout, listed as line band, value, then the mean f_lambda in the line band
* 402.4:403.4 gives -0.243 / 97.9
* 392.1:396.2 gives 0.251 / 49.5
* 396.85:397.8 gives 0.457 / 44.7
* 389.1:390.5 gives -0.098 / 59.1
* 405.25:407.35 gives -0.039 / 87.7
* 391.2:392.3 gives -0.130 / 64.8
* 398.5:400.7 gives -0.198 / 86.6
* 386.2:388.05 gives 0.059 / 46.4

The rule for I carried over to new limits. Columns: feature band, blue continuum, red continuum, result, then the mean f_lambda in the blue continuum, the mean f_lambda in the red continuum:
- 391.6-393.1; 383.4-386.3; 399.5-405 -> 0.32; 42.9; 93.1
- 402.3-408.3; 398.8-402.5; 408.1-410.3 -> 0.03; 91.6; 91.2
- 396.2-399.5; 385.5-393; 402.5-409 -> 0.57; 53.9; 91.5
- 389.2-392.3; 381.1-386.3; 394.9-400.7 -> -0.48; 43.1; 67.4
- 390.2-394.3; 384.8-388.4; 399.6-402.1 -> 0.79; 45.9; 93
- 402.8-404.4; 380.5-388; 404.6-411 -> -0.19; 44.6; 89.7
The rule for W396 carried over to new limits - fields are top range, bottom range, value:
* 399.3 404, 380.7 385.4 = 2.38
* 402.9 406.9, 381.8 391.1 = 2.06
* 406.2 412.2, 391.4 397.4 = 2.02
